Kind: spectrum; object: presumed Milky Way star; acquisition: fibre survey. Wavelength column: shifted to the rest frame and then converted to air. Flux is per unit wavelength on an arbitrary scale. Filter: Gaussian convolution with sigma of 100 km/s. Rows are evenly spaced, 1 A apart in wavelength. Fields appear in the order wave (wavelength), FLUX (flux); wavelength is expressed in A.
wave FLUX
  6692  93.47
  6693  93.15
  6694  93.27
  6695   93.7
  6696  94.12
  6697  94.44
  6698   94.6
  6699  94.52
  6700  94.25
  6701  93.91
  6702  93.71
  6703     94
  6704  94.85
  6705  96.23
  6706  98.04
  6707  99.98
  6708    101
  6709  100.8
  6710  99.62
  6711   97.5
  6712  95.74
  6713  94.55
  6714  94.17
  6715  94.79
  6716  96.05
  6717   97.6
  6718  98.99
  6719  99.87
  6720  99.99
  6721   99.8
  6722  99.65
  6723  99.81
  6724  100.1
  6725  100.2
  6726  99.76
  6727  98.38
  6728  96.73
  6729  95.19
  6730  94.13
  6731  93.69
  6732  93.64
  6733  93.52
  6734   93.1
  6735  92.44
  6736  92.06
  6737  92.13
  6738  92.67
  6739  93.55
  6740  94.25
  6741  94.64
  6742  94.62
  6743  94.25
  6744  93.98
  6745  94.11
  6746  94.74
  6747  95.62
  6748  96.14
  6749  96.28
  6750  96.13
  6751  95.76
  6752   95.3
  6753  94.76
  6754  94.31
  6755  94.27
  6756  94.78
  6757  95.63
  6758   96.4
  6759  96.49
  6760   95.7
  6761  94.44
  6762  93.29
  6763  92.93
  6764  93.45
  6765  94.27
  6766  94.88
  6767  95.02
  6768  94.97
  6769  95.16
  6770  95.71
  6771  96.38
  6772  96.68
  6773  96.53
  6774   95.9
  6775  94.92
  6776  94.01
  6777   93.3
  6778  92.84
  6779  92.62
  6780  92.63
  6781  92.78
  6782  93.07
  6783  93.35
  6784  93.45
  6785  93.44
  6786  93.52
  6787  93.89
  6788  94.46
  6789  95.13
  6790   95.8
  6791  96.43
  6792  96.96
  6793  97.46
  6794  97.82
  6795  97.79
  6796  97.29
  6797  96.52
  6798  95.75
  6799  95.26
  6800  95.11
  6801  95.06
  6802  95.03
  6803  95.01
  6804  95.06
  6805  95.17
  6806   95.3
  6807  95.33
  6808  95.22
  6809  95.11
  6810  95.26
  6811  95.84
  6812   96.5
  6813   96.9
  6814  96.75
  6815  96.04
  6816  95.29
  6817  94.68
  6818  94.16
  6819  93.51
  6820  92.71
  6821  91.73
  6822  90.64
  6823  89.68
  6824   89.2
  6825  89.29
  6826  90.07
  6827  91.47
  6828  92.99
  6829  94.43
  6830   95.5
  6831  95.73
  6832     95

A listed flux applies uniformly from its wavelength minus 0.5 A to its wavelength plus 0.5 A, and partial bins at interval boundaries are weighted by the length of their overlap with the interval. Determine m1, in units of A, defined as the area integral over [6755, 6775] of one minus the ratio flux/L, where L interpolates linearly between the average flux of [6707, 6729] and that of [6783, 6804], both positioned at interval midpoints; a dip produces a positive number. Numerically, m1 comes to 0.3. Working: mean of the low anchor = 98.3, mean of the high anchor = 95.5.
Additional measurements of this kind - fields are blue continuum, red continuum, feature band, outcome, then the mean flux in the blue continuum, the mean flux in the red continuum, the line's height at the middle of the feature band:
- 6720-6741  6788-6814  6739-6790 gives 0.7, 95.8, 95.9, 95.9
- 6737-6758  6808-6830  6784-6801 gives -0.3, 94.8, 93.5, 94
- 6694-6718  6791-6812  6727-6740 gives 0.3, 96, 95.9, 96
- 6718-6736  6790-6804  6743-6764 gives 0.4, 97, 96.2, 96.7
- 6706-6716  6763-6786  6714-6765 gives 0.3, 97.5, 94.3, 96.1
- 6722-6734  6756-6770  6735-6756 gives 0.3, 96.8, 94.8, 95.8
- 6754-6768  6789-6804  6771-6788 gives 0.3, 94.7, 96.2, 95.5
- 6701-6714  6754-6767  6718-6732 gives -0.3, 96.9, 94.7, 96.2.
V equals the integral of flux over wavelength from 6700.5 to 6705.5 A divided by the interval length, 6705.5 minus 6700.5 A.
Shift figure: 94.5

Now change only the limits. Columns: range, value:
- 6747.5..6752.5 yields 95.9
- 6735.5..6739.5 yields 92.6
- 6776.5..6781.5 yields 92.8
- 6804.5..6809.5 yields 95.2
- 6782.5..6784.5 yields 93.4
